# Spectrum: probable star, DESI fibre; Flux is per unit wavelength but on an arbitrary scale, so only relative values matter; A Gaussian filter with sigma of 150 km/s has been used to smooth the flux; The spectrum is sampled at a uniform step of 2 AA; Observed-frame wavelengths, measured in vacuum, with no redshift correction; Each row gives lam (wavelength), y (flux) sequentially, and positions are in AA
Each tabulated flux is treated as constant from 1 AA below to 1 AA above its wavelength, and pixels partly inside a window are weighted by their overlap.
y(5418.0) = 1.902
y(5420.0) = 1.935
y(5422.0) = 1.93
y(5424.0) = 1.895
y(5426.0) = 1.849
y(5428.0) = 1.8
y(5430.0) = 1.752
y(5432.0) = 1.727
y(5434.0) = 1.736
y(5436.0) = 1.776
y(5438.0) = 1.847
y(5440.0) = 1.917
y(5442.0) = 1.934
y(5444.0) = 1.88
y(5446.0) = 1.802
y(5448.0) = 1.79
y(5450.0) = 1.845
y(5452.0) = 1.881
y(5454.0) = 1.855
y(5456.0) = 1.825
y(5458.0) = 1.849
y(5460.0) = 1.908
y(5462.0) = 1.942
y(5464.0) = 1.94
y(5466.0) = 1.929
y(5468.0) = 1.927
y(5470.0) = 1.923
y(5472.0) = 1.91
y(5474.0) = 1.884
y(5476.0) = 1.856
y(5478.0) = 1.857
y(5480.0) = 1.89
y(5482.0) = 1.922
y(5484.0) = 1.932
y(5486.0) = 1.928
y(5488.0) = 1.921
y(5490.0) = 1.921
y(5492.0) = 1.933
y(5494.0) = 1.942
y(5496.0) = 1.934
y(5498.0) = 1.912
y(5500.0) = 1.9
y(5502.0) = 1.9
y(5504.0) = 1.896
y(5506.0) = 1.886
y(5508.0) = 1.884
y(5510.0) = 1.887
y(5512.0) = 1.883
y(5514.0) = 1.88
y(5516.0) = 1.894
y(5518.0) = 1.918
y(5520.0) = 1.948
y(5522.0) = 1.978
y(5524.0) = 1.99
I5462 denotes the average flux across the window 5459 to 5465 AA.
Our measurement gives 1.93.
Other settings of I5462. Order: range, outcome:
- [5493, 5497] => 1.94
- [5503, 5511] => 1.89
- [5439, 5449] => 1.86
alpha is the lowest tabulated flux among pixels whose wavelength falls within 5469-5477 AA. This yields 1.856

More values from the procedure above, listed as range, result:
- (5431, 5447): 1.727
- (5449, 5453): 1.845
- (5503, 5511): 1.884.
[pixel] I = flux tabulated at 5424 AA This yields 1.895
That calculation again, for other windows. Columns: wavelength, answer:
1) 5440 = 1.917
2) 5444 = 1.88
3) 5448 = 1.79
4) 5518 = 1.918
